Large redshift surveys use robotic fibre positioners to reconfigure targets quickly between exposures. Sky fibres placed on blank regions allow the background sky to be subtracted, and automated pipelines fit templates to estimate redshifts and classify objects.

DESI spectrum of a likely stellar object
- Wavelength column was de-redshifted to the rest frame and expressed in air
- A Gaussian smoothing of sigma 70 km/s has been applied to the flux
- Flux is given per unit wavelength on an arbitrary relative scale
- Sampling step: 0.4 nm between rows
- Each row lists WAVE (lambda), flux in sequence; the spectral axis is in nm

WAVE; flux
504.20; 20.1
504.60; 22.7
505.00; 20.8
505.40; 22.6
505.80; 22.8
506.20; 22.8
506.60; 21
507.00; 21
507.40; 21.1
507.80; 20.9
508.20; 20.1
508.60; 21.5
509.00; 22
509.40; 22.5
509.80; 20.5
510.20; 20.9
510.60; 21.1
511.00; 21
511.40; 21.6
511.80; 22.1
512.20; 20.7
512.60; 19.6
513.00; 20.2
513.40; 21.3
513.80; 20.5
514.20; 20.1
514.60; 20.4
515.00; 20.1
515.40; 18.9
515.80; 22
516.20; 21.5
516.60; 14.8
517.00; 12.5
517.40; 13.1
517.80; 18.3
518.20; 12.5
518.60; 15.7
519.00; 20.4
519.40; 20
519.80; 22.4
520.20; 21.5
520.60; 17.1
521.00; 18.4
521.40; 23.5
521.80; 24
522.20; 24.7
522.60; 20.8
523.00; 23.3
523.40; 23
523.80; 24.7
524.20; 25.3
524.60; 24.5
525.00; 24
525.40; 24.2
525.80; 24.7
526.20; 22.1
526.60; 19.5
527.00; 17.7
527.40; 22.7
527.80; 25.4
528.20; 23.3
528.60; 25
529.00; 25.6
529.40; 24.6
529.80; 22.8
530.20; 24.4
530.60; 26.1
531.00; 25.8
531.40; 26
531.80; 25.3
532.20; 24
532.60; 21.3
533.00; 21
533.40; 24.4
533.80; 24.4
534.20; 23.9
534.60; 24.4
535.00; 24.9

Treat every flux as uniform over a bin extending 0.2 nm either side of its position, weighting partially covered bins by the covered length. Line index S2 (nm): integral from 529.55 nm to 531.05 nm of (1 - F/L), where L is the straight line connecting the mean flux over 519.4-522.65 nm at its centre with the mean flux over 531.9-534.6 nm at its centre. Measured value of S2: -0.12 nm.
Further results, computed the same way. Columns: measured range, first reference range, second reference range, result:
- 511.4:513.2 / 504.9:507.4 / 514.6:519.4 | -0.13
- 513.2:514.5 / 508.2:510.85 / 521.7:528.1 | 0.07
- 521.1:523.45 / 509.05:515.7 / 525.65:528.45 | -0.14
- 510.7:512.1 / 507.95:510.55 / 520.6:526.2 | 0.00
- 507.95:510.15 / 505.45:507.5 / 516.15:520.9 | -0.04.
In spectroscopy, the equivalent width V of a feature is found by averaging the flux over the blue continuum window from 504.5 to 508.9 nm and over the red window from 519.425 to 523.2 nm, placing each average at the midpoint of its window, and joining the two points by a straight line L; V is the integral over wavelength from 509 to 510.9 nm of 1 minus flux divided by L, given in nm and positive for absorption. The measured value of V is 0.023 nm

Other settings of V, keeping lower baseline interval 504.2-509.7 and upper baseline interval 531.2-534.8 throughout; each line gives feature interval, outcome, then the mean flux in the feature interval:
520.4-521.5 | 0.17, 19.3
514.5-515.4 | 0.10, 19.9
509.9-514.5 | 0.26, 20.8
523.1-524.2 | -0.05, 24.1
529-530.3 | -0.03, 24.2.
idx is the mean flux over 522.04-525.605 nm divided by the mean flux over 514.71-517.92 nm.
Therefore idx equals 1.35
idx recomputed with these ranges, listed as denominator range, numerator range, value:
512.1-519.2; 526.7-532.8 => 1.30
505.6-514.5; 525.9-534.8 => 1.12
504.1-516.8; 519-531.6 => 1.10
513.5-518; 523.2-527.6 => 1.24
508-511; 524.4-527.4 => 1.06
